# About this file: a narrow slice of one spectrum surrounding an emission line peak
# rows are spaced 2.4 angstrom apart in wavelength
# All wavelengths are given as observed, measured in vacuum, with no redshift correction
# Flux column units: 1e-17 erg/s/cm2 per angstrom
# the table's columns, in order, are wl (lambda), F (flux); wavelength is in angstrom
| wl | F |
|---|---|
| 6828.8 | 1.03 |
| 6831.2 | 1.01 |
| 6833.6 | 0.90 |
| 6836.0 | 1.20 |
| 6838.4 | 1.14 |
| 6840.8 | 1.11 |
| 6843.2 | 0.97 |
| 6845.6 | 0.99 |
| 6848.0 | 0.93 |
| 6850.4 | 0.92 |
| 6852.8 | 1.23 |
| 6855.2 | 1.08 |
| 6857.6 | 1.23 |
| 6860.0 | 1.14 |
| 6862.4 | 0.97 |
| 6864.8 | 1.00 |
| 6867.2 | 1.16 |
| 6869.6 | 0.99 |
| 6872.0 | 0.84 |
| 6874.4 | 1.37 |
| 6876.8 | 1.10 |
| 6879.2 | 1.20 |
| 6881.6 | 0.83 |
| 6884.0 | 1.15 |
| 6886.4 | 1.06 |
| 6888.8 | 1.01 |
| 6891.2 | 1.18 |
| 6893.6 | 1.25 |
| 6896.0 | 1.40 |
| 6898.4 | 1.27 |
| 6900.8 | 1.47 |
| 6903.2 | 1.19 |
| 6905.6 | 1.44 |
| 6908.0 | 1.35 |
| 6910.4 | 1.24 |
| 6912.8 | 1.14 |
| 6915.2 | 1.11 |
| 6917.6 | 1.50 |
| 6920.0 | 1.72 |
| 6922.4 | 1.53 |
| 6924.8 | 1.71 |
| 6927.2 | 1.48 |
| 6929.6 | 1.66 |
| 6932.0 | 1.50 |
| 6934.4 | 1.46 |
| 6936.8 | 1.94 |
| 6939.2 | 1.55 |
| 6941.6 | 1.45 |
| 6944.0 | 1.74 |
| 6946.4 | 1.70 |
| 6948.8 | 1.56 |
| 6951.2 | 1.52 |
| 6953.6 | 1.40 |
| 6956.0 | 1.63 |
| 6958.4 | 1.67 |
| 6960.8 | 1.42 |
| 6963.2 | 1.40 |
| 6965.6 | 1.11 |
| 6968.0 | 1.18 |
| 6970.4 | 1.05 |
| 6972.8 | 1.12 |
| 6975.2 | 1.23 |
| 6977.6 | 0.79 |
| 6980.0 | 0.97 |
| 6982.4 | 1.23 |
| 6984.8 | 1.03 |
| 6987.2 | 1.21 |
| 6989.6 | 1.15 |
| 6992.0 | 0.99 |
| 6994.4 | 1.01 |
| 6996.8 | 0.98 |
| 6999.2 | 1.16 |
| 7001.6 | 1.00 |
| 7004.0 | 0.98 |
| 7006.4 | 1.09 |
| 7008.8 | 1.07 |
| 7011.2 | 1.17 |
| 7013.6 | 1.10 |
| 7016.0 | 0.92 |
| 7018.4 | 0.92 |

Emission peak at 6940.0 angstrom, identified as Mg II 2798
